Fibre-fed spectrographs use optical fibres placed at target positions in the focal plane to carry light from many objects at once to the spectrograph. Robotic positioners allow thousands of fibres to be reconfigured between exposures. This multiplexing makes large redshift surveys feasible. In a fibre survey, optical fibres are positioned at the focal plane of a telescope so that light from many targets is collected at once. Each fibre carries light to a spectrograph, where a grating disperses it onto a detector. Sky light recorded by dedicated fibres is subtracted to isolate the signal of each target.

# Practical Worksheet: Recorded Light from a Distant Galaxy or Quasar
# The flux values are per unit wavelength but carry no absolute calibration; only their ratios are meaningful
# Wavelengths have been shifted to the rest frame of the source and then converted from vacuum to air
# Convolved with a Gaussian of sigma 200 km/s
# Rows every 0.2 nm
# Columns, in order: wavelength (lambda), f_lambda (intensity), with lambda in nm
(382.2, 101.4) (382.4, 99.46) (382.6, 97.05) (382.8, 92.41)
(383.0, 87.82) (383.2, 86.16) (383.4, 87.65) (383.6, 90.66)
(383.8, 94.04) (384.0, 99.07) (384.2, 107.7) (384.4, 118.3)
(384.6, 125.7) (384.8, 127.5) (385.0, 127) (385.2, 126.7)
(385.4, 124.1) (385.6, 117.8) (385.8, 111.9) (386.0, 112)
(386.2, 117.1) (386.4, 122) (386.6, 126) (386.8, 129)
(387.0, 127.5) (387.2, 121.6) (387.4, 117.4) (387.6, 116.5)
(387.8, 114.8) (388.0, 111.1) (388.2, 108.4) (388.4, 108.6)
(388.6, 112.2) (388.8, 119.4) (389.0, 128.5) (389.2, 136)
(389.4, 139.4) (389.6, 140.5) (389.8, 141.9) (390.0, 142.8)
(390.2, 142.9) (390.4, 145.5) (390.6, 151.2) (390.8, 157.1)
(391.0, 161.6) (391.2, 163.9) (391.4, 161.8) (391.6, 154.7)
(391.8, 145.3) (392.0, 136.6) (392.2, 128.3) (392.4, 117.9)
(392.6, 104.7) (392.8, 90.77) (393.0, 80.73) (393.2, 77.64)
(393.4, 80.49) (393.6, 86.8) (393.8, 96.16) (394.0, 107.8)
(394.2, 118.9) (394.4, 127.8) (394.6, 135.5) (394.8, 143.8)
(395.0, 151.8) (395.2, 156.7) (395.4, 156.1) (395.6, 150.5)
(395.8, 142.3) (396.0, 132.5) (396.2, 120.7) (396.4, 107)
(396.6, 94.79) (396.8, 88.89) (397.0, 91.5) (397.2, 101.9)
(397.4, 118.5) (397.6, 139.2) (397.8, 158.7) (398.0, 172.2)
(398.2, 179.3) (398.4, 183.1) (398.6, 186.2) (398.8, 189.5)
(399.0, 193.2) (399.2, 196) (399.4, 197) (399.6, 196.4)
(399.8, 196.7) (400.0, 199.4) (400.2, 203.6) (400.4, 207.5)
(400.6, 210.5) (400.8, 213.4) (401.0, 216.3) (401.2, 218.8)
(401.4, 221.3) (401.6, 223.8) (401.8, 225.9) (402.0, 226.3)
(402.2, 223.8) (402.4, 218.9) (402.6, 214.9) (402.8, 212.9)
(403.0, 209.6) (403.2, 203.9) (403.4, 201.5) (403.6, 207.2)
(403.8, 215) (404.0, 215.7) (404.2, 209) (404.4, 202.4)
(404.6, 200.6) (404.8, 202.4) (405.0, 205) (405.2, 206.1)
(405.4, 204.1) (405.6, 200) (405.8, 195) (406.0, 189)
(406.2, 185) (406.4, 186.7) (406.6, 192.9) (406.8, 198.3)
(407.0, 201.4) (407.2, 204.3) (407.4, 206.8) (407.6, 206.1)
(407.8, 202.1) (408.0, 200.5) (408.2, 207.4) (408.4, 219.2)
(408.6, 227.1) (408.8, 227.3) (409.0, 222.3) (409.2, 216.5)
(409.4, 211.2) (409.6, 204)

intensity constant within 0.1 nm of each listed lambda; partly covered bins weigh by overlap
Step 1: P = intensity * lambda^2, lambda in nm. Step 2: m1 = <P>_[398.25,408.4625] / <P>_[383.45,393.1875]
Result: 1.8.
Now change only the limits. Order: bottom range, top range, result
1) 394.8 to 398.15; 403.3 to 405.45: 1.63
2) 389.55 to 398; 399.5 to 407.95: 1.70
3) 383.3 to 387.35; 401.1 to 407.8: 1.97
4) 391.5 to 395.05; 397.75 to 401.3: 1.75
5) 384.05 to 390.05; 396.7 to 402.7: 1.63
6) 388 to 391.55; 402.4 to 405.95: 1.60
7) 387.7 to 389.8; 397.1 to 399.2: 1.40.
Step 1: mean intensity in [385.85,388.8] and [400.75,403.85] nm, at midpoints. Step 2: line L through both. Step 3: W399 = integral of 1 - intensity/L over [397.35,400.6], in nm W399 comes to 0.17 nm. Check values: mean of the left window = 117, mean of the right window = 216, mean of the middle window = 184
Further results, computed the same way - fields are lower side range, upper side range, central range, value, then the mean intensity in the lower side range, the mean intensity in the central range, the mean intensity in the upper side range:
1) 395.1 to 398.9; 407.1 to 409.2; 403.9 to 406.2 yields -0.115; 141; 202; 213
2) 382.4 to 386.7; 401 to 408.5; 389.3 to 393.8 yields 0.411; 109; 129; 207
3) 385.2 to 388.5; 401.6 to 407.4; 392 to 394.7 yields 0.810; 118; 105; 206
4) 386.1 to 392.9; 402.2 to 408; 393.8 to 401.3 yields 0.490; 131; 159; 204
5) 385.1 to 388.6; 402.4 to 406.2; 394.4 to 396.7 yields 0.369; 118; 135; 205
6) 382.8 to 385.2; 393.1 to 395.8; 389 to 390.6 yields -0.362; 105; 141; 123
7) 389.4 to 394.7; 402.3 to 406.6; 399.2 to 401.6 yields -0.386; 127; 208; 204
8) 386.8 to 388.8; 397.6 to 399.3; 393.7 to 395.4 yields 0.277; 116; 131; 180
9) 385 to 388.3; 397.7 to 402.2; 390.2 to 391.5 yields -0.095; 119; 156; 201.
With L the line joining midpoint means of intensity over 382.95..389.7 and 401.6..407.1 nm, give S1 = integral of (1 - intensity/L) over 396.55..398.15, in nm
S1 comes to 0.45 nm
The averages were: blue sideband 116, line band 123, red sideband 206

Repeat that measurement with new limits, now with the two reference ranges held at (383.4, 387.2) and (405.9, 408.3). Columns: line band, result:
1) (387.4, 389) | 0.16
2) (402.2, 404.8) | -0.35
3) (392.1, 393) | 0.23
